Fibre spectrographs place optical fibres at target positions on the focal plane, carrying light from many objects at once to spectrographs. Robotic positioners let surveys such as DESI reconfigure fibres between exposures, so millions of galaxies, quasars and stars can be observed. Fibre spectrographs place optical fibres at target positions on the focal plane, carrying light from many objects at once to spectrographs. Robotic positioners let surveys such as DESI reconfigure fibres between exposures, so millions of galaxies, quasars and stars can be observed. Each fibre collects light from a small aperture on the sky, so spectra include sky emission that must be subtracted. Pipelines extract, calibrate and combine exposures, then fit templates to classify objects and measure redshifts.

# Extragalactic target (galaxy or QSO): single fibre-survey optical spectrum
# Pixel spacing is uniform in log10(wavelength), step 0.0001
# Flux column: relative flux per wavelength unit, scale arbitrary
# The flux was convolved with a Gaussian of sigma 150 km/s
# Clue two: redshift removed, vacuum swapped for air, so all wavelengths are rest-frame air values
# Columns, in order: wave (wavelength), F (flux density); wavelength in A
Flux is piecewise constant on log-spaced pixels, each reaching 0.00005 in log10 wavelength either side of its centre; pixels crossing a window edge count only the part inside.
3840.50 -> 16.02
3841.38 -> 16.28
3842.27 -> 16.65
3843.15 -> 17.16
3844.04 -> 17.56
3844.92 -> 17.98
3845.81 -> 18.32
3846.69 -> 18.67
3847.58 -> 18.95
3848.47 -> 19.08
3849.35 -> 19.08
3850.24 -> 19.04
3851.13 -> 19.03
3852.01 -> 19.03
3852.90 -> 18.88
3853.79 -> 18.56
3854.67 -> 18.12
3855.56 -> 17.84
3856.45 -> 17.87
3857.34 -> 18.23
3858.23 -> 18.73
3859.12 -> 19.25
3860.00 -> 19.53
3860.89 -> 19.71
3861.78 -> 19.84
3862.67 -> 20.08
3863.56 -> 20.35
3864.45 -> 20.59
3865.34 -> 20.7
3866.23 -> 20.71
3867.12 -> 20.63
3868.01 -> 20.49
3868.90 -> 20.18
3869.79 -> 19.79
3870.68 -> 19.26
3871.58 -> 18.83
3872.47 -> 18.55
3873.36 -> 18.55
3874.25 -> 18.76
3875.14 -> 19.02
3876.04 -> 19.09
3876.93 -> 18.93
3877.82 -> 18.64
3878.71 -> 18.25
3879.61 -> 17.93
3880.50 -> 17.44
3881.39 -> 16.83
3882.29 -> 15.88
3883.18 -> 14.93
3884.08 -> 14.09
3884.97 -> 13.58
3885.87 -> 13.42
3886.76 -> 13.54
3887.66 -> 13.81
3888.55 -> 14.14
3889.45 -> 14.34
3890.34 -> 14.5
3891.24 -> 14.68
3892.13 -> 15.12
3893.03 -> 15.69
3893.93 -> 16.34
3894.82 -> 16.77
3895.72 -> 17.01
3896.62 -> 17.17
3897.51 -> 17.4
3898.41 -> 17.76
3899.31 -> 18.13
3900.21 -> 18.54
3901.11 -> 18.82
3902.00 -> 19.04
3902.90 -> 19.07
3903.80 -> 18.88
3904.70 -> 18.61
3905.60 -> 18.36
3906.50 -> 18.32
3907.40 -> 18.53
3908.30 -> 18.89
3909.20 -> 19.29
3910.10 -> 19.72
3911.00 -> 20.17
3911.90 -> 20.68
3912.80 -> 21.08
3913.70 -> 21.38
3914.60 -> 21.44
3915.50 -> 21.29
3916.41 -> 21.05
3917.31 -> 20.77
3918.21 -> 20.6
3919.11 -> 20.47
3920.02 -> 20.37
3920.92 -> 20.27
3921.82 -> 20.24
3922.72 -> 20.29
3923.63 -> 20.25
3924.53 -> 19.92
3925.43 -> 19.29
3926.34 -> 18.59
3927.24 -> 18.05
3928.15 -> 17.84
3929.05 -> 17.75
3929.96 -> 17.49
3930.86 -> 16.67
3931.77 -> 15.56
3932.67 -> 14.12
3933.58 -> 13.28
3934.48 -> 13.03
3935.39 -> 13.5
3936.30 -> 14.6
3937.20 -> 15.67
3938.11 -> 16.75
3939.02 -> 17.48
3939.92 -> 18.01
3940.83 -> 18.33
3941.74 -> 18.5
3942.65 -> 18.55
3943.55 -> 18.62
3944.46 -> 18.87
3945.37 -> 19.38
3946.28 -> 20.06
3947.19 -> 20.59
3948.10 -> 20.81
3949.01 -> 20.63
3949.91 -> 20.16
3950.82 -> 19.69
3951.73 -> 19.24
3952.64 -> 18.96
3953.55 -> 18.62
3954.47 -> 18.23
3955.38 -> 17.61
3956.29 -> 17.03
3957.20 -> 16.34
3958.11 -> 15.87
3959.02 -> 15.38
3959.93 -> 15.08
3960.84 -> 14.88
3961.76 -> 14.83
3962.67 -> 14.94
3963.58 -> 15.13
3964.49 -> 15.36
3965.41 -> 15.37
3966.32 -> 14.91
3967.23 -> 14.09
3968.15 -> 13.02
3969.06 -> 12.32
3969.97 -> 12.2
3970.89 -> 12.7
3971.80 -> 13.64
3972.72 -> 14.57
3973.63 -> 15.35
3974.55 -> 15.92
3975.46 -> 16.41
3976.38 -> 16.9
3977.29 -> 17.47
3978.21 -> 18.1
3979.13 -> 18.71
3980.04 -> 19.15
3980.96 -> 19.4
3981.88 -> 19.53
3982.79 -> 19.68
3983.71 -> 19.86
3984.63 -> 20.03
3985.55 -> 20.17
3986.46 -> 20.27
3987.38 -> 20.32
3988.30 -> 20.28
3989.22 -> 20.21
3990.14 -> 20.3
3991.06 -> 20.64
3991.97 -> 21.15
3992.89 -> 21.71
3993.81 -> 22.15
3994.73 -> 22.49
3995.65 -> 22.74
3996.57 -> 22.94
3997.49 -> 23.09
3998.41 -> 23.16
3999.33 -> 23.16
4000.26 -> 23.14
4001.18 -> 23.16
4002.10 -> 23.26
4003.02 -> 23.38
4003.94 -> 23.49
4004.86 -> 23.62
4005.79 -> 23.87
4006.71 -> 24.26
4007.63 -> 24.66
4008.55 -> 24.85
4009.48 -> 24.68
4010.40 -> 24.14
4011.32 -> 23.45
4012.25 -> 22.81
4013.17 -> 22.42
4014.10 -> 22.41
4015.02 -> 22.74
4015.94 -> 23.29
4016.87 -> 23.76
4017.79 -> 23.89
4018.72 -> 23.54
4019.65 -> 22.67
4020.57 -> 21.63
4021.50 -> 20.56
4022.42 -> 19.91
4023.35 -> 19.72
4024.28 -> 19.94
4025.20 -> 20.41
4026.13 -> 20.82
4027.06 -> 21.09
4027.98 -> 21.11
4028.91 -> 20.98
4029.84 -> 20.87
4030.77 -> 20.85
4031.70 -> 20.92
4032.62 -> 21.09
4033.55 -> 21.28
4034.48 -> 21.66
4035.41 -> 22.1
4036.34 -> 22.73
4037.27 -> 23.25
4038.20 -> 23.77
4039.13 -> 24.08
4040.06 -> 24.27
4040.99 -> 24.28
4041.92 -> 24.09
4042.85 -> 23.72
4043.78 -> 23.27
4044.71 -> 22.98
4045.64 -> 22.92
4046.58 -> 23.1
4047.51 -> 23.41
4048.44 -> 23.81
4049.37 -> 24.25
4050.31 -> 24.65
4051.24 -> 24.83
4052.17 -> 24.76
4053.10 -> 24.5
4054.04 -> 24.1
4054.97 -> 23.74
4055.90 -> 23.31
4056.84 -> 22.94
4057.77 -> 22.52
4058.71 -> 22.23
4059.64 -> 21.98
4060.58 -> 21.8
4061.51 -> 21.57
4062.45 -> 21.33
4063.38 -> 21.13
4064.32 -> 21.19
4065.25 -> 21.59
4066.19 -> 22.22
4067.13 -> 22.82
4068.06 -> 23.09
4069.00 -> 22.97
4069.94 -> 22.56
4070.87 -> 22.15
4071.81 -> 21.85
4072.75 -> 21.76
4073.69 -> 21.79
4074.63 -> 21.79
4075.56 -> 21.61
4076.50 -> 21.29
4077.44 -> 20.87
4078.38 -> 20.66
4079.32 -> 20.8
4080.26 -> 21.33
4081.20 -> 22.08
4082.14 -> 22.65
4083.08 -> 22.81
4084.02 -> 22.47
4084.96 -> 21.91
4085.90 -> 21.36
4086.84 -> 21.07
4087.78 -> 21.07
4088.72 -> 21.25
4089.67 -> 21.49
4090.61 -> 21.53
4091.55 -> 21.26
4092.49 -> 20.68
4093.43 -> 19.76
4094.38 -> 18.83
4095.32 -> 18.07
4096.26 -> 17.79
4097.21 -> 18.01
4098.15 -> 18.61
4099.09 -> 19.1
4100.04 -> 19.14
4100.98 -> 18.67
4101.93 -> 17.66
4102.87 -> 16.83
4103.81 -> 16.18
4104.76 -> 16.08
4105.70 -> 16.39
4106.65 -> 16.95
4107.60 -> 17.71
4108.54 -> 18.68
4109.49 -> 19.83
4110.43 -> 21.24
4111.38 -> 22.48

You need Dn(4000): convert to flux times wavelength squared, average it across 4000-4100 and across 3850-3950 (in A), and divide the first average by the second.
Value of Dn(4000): 1.31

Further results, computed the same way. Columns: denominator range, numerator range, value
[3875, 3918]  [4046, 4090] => 1.38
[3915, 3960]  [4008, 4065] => 1.31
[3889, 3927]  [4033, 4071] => 1.32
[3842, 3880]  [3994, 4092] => 1.30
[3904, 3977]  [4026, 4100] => 1.33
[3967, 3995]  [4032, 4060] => 1.33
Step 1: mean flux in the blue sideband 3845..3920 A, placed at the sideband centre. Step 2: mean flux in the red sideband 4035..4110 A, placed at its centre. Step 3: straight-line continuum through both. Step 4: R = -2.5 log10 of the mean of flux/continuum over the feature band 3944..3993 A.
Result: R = 0.13 mag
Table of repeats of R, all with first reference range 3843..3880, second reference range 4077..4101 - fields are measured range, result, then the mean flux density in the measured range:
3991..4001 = -0.13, 22.5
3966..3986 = 0.19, 16.6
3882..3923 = 0.08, 17.9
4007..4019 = -0.18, 23.6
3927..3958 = 0.11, 17.6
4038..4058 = -0.17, 23.8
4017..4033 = -0.06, 21.2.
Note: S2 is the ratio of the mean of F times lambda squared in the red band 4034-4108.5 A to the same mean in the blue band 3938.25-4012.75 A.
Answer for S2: 1.2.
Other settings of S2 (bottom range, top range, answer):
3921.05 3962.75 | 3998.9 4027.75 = 1.33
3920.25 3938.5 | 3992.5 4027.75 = 1.37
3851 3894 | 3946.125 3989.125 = 1.02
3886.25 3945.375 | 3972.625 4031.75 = 1.24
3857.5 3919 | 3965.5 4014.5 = 1.16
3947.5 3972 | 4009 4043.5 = 1.42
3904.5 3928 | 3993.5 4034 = 1.19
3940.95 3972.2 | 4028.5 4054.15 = 1.43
